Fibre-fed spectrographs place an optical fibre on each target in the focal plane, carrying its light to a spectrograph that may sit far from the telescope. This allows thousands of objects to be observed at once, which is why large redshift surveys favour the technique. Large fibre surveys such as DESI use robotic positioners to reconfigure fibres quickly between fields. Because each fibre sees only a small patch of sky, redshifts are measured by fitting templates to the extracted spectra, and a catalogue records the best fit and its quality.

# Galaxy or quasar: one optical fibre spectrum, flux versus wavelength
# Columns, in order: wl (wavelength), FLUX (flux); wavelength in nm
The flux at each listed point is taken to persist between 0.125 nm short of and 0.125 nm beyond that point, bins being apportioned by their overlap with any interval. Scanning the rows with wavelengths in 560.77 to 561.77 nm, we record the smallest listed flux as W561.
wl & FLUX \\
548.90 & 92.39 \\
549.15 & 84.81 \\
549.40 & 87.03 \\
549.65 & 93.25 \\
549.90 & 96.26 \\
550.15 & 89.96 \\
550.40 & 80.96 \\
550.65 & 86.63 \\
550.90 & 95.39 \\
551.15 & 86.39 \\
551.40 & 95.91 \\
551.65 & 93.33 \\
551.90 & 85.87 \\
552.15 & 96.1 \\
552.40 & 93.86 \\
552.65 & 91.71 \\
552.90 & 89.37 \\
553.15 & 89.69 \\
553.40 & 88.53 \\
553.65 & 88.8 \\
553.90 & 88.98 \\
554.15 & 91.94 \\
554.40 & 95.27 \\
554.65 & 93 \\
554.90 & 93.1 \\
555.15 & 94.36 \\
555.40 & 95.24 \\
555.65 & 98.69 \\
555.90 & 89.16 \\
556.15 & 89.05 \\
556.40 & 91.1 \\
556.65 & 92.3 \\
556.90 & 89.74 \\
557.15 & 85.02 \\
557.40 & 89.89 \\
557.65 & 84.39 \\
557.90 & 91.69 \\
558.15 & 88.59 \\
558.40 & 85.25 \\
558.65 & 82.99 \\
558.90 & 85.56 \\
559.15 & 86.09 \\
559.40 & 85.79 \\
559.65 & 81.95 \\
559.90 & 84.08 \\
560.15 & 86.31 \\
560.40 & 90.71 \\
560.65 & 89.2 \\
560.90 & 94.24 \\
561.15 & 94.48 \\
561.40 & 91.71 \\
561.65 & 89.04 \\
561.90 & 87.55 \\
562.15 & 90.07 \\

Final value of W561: 89.04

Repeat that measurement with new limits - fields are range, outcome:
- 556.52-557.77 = 84.39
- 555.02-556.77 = 89.05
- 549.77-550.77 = 80.96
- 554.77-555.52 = 93.1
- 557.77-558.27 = 88.59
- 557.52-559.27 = 82.99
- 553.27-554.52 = 88.53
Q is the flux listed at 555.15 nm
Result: 94.36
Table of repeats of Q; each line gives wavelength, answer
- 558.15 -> 88.59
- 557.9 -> 91.69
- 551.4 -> 95.91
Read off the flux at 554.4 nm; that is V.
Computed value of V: 95.27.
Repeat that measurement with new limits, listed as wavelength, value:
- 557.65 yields 84.39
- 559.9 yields 84.08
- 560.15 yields 86.31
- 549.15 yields 84.81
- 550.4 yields 80.96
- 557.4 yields 89.89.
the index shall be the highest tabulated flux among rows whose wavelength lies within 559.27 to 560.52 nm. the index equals 90.71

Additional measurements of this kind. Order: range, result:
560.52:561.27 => 94.48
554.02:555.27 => 95.27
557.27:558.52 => 91.69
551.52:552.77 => 96.1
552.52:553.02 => 91.71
